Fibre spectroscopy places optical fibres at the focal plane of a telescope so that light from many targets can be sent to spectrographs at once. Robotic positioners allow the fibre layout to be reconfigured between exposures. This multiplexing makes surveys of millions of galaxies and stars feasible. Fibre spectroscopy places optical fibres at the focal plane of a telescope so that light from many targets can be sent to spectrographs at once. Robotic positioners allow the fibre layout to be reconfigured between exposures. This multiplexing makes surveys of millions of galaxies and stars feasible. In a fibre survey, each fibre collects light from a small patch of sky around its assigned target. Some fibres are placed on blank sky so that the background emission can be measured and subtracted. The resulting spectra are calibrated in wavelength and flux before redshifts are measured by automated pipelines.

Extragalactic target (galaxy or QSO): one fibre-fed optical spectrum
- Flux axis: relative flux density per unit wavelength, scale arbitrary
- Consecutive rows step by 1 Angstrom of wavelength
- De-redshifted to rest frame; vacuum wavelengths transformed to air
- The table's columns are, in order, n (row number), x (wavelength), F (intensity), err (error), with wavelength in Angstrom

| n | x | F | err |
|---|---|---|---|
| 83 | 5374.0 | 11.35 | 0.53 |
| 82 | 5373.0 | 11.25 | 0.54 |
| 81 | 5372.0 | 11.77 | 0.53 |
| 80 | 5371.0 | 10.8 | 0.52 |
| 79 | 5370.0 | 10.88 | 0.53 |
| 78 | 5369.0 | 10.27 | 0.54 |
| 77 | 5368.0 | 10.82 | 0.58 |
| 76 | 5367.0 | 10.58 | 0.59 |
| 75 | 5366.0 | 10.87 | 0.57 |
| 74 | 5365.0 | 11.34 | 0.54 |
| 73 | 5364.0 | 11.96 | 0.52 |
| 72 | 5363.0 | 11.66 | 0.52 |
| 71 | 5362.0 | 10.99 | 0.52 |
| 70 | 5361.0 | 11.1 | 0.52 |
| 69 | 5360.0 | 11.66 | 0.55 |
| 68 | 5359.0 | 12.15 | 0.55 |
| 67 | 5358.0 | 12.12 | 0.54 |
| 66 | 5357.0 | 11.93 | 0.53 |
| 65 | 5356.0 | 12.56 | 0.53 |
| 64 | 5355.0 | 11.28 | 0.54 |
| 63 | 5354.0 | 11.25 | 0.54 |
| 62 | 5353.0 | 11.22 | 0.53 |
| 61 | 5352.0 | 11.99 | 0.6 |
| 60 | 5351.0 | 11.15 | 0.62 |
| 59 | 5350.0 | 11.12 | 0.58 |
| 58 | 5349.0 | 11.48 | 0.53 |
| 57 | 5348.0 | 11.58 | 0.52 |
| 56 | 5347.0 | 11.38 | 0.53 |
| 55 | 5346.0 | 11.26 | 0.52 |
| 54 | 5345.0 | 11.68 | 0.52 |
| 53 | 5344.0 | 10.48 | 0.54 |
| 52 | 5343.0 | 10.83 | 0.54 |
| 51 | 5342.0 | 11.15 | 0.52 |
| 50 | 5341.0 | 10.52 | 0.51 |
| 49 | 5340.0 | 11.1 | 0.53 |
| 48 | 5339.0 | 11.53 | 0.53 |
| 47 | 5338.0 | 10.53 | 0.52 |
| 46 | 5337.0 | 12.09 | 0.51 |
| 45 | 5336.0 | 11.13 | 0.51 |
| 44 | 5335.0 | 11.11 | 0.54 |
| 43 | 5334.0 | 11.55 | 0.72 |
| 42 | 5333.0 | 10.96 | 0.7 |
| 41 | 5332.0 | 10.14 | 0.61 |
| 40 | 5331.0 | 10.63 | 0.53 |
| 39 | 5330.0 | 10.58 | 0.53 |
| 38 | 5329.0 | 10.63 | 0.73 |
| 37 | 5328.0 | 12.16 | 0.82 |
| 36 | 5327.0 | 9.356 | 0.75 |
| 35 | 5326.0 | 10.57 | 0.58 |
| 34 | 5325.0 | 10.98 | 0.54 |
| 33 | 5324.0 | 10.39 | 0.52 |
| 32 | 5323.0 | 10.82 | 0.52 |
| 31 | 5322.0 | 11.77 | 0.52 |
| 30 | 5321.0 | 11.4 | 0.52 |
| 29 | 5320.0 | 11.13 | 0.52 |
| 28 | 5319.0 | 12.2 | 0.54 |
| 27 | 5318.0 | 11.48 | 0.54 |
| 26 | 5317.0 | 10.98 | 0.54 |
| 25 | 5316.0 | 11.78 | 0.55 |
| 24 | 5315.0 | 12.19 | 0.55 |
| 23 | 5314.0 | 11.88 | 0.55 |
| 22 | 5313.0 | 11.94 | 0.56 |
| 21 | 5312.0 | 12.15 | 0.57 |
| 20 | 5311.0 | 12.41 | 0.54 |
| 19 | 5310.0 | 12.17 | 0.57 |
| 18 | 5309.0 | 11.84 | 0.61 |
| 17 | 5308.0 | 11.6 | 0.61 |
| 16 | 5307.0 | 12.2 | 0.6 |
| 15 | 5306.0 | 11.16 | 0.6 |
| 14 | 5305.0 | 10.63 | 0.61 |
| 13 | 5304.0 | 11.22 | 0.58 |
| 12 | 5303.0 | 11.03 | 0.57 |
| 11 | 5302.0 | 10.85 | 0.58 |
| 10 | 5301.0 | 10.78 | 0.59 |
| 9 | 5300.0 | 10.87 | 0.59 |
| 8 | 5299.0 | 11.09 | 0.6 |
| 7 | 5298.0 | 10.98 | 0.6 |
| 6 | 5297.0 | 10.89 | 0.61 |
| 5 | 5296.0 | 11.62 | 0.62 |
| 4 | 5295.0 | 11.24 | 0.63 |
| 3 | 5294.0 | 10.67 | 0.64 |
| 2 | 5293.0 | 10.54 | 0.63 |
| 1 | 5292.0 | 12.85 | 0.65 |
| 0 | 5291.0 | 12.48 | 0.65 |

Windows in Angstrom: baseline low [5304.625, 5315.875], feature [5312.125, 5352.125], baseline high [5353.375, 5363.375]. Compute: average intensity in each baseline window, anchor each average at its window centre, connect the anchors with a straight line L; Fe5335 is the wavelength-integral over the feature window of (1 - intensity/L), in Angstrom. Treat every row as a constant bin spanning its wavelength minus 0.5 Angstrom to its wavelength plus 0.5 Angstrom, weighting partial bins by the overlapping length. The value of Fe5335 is 1.9 Angstrom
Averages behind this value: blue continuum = 11.8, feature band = 11.2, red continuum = 11.7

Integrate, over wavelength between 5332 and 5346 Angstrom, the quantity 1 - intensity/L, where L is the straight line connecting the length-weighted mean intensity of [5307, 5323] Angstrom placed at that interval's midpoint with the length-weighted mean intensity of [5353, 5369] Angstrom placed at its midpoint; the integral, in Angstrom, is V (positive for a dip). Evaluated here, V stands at 0.6 Angstrom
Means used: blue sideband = 11.8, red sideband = 11.4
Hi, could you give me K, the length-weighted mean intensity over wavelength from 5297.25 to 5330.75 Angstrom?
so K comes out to 11.3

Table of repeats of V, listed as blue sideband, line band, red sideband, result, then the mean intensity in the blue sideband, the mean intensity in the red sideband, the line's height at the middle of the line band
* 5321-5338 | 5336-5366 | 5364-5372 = -1.3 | 10.9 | 10.9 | 10.9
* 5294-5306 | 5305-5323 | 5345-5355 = -1.0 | 11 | 11.4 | 11.1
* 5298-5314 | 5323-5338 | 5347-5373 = 0.7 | 11.5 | 11.4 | 11.4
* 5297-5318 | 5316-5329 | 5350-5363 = 0.5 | 11.5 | 11.6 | 11.5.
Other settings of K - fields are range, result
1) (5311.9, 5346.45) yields 11.2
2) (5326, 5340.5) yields 11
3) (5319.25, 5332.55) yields 10.8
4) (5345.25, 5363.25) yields 11.5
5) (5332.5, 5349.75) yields 11.2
